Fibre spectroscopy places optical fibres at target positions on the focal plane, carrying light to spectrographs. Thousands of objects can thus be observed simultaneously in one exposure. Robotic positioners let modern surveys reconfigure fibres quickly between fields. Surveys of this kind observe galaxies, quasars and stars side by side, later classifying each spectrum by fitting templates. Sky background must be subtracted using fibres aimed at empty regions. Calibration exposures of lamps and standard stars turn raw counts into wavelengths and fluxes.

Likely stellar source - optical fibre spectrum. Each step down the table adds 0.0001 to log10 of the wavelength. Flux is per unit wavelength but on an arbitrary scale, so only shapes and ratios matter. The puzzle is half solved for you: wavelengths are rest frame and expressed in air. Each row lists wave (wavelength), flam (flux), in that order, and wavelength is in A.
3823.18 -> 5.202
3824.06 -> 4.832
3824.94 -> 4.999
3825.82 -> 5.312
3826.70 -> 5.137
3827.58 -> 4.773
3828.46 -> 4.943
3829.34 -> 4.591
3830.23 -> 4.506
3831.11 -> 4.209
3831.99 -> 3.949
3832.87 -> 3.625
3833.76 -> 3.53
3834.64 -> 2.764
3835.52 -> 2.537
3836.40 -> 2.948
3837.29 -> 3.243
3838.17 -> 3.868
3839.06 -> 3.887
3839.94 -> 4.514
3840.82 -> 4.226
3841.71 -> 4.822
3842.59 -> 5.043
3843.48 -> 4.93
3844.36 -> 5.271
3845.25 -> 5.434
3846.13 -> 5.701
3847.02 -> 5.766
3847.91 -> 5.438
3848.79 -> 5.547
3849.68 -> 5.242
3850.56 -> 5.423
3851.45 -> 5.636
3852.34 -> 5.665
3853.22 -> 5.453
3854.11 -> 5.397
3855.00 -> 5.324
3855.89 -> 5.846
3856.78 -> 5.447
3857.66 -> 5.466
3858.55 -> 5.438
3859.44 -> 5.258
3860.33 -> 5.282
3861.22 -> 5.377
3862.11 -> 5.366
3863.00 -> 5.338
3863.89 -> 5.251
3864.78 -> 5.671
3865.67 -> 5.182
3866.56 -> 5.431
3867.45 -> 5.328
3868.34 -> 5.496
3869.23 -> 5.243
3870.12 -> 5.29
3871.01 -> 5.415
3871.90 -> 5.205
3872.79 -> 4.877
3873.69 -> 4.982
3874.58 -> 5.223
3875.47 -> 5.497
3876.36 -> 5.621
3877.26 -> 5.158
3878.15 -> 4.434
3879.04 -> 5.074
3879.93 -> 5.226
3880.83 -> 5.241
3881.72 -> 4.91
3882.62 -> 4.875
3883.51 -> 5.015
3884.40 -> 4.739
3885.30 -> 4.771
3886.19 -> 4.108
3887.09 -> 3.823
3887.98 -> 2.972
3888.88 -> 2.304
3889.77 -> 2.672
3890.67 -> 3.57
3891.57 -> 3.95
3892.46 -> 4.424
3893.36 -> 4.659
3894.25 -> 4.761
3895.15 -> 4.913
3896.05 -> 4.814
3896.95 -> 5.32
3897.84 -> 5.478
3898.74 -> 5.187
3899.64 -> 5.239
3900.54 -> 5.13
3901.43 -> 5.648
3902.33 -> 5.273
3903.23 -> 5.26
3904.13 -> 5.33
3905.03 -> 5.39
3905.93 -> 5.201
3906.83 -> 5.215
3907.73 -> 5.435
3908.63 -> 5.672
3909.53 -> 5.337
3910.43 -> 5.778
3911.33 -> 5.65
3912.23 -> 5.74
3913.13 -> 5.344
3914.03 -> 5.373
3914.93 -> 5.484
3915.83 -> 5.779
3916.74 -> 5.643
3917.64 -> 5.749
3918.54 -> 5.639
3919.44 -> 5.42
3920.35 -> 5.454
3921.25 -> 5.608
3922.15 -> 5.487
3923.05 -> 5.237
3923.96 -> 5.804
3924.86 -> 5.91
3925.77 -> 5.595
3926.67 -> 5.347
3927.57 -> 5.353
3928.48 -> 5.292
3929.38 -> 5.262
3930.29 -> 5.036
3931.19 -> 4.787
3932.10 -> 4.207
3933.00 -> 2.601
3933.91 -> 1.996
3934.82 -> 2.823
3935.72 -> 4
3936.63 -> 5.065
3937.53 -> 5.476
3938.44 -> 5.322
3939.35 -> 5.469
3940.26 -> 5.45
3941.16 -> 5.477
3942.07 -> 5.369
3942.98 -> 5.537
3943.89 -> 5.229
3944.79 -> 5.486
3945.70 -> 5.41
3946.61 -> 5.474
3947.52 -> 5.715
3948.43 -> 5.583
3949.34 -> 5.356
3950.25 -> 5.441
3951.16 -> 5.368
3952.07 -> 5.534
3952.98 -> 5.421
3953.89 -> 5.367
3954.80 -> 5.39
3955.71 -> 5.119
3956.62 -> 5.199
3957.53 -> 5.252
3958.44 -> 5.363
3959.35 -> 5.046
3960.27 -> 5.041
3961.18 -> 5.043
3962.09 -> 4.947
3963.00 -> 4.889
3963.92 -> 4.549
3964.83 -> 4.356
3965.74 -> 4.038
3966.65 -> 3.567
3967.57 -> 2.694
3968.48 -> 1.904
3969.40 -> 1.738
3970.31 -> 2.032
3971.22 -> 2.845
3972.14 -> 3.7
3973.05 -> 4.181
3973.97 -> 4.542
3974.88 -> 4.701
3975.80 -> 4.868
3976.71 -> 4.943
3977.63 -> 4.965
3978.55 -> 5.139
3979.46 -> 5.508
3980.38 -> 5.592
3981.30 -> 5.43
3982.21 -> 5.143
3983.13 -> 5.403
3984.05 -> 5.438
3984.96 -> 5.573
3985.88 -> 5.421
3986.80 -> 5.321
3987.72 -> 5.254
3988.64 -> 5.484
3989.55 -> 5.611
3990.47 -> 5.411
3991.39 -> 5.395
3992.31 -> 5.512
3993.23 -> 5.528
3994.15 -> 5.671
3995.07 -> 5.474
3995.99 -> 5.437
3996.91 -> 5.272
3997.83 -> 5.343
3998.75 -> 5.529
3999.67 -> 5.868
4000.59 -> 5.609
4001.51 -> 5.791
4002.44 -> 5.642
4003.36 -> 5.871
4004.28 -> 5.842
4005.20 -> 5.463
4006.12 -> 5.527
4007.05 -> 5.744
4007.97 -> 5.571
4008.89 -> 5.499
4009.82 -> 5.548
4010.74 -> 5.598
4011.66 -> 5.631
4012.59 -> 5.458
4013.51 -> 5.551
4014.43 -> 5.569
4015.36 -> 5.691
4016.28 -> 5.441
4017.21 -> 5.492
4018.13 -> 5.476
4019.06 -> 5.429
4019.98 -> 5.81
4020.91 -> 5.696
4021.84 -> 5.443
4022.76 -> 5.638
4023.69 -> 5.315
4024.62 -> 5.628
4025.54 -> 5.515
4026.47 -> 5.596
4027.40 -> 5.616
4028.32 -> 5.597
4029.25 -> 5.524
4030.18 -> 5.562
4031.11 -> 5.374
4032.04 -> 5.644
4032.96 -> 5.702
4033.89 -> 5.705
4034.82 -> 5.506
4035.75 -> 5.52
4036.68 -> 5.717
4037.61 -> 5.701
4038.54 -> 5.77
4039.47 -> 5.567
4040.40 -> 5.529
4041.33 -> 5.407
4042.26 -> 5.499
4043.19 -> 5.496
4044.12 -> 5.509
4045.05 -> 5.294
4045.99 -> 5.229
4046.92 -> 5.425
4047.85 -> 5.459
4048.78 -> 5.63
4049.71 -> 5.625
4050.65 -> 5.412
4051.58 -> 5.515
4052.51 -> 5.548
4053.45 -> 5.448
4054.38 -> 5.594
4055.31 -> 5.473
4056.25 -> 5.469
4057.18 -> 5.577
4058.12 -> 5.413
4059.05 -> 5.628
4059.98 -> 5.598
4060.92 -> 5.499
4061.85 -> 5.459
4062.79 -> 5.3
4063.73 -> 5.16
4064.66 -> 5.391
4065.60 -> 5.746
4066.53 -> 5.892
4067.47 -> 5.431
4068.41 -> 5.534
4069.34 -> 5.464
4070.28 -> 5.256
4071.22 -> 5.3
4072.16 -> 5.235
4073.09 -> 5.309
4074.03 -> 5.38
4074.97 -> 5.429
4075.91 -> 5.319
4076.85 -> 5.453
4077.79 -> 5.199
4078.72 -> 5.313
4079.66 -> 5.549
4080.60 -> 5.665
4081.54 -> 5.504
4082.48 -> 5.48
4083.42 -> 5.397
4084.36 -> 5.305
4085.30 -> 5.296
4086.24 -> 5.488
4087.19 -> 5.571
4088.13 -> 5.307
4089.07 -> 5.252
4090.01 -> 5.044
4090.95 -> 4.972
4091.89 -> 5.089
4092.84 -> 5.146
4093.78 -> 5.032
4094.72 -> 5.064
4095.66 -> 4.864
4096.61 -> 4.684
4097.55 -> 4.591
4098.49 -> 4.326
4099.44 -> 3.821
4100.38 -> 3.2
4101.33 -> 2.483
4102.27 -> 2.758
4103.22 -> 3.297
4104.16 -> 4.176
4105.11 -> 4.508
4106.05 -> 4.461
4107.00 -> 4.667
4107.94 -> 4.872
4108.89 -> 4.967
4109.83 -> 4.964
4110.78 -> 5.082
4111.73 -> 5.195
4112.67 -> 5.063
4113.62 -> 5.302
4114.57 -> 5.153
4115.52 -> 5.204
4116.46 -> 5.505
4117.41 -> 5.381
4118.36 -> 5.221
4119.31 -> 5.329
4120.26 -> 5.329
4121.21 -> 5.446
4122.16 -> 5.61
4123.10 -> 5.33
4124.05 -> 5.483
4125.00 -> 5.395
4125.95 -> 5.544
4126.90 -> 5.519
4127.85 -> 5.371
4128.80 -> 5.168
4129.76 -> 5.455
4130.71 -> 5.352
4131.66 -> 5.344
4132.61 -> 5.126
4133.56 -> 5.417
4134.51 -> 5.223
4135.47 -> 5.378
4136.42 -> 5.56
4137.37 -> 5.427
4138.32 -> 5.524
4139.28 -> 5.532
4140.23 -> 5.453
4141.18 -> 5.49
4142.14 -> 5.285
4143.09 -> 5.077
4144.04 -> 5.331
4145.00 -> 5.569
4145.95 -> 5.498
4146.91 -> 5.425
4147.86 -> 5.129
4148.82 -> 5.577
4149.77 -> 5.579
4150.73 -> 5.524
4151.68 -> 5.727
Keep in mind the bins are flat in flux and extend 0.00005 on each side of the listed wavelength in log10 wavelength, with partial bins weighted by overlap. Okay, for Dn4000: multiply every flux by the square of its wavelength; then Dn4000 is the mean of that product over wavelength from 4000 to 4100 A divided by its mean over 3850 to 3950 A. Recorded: 1.15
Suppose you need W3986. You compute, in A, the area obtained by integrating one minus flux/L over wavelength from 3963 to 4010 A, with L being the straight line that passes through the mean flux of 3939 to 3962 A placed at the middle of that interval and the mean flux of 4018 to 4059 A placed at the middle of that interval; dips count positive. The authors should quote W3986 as 4.2 A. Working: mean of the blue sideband 5.36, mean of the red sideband 5.54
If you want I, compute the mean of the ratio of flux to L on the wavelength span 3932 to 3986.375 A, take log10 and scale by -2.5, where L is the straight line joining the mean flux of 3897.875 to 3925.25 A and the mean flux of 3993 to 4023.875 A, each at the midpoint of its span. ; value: 0.17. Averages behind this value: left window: 5.48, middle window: 4.73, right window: 5.57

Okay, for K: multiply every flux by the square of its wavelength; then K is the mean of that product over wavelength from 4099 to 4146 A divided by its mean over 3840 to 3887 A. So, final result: 1.10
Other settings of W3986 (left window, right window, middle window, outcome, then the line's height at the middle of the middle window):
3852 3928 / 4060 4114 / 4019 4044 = -2.6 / 5.05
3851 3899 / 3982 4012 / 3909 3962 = 0.3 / 5.25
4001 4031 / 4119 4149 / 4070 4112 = 4.4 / 5.46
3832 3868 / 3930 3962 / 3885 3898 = 2.2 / 4.96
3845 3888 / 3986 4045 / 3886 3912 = 2.5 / 5.3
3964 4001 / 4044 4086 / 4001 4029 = -3.0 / 5.05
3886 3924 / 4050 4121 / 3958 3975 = 3.8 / 5.06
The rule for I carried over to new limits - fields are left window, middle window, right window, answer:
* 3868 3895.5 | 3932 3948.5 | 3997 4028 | 0.056 mag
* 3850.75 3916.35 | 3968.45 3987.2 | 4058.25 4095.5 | 0.150 mag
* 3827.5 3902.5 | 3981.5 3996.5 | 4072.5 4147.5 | -0.099 mag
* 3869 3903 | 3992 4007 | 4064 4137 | -0.133 mag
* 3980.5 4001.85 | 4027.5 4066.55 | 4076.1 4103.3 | -0.081 mag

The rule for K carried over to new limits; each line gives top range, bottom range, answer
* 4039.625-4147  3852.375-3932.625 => 1.12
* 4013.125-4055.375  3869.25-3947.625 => 1.18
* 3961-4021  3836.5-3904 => 1.09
